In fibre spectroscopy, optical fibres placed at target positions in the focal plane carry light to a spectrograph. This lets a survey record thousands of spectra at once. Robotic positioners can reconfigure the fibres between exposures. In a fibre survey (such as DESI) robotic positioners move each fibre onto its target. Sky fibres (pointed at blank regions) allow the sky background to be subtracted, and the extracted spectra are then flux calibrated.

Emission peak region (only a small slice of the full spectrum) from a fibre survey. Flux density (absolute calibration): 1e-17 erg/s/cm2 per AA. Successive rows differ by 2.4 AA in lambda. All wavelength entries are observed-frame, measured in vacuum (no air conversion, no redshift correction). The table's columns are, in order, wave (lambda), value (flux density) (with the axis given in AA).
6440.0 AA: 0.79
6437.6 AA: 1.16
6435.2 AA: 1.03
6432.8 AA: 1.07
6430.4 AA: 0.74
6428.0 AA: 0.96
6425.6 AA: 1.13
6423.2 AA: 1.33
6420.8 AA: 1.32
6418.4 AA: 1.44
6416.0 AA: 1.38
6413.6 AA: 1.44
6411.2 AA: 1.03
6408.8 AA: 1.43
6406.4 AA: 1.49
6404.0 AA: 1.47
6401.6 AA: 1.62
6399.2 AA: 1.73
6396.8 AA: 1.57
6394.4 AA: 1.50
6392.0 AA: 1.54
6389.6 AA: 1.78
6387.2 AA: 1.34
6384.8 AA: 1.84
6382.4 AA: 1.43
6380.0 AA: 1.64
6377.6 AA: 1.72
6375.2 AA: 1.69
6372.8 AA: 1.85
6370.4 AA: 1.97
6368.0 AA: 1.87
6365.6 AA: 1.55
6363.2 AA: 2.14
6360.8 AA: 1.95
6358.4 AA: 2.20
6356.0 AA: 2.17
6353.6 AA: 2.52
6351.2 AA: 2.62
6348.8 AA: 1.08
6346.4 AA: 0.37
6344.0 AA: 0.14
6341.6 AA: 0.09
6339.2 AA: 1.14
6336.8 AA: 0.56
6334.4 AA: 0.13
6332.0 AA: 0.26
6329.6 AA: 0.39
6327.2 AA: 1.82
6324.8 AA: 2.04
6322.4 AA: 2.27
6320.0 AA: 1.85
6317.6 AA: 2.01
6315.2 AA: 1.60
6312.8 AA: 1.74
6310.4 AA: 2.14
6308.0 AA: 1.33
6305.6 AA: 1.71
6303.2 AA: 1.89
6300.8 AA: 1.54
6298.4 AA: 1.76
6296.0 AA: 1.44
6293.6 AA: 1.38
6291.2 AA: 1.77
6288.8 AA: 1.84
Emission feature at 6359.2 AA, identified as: C IV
